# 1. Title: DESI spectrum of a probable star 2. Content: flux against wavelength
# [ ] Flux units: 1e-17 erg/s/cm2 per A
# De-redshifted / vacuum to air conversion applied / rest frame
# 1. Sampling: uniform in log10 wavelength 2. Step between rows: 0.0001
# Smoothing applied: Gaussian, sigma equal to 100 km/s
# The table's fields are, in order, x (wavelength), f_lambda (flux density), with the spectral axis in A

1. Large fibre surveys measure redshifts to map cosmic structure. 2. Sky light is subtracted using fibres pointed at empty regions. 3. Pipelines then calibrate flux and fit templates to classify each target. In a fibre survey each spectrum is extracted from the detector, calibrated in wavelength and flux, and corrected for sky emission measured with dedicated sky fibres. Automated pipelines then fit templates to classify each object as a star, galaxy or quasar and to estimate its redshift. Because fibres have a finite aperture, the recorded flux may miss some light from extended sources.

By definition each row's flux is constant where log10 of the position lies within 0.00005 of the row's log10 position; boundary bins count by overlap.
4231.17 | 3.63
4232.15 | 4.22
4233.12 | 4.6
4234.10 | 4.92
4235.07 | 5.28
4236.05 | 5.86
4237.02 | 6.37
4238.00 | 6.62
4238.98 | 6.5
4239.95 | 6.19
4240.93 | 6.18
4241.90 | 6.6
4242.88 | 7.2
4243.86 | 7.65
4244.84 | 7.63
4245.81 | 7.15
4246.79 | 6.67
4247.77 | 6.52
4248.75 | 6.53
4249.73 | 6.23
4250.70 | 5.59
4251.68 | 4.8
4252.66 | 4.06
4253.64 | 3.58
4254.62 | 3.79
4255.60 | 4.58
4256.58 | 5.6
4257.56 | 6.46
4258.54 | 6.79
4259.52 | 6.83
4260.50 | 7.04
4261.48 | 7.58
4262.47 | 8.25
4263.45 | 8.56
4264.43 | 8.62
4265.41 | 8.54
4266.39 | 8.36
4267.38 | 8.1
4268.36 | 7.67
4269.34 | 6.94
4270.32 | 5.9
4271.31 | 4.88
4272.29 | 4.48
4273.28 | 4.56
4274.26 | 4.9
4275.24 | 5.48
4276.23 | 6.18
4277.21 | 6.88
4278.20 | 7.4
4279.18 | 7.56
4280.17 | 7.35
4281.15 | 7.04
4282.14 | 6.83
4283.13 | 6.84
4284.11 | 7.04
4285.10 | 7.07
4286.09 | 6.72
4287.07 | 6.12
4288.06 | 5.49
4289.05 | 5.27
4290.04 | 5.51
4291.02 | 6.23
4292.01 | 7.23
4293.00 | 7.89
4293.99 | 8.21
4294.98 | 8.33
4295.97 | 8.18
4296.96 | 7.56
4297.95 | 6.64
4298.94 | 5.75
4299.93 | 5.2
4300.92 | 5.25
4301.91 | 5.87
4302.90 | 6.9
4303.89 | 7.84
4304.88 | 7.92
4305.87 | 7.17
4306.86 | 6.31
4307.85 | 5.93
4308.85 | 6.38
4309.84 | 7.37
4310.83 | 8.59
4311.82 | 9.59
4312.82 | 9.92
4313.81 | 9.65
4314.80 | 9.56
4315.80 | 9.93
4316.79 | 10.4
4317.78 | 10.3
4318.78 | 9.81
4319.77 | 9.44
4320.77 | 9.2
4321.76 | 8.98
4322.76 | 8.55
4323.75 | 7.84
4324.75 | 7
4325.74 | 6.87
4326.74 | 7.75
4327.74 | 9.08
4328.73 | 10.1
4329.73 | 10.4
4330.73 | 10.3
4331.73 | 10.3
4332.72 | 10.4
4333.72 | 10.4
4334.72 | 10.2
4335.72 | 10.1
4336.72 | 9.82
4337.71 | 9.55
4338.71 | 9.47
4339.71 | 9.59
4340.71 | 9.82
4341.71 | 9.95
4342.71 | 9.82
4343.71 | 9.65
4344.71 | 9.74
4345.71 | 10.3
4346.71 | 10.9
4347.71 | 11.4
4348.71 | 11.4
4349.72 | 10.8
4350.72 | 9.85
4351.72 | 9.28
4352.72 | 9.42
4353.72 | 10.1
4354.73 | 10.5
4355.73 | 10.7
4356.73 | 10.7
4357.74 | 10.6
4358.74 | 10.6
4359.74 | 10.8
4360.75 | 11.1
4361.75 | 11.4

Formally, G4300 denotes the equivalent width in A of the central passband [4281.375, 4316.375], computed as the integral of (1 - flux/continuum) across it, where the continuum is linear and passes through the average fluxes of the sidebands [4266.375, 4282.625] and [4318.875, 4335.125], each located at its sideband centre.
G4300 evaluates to 2.3 A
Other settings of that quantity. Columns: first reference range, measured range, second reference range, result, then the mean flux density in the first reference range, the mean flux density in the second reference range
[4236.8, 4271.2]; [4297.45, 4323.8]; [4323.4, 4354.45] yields 2.2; 6.6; 9.74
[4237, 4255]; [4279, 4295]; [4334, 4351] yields 2.1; 6.1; 10.1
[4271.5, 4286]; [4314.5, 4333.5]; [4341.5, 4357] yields -0.9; 6.38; 10.3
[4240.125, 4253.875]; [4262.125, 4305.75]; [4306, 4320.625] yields 4.5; 6.22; 8.77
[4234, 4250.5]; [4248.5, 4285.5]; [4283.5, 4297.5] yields 1.5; 6.5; 6.92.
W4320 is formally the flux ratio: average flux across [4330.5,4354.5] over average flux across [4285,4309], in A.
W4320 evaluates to 1.51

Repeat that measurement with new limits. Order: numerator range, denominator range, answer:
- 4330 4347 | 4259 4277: 1.47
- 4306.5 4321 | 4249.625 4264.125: 1.47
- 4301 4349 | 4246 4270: 1.38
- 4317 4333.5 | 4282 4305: 1.37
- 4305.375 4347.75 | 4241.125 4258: 1.56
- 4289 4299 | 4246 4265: 1.14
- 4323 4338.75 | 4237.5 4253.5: 1.48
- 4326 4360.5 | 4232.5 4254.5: 1.69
